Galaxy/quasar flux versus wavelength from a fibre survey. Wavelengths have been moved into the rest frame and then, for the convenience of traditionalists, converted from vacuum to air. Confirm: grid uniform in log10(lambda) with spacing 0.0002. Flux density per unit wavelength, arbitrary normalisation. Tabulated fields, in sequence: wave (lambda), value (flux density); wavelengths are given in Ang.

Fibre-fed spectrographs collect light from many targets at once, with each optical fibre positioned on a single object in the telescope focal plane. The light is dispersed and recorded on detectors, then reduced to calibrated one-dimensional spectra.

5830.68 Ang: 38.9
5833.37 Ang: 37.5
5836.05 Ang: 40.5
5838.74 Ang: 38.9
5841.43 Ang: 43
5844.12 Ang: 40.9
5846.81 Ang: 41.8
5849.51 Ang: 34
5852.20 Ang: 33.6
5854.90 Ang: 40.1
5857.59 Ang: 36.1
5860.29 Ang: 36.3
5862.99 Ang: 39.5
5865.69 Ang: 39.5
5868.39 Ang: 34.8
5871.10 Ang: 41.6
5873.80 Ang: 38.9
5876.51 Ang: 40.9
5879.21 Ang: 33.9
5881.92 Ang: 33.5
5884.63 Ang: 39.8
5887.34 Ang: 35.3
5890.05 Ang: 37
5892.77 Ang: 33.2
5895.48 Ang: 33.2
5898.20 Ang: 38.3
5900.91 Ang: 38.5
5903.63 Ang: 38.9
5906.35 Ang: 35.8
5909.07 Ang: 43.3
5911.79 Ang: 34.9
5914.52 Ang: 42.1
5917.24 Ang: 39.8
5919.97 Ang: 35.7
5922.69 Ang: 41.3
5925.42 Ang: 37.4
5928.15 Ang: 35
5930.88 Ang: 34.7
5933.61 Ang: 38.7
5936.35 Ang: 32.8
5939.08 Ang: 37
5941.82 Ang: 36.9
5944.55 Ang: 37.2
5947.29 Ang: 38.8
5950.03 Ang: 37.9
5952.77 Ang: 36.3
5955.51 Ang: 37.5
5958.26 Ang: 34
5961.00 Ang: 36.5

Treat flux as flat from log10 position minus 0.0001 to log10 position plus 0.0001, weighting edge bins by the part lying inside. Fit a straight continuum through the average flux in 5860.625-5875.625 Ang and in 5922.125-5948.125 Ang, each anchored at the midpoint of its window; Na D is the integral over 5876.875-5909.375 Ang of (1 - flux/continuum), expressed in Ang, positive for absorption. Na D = 1.2 Ang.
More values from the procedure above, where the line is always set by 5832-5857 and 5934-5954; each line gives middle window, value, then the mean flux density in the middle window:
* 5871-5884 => 0.2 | 37.5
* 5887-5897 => 0.8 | 34.7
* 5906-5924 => -0.8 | 39.2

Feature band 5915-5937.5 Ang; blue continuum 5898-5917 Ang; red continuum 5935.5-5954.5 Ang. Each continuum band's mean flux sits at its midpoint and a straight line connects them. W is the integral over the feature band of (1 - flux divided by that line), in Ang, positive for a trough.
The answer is 0.4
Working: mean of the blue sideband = 38.9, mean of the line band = 37.2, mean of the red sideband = 36.8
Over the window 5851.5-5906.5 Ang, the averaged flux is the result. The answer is 37.1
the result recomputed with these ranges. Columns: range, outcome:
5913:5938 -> 37.5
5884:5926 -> 37.8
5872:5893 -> 36.8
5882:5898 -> 35.7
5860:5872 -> 38.4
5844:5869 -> 37.6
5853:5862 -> 37.3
